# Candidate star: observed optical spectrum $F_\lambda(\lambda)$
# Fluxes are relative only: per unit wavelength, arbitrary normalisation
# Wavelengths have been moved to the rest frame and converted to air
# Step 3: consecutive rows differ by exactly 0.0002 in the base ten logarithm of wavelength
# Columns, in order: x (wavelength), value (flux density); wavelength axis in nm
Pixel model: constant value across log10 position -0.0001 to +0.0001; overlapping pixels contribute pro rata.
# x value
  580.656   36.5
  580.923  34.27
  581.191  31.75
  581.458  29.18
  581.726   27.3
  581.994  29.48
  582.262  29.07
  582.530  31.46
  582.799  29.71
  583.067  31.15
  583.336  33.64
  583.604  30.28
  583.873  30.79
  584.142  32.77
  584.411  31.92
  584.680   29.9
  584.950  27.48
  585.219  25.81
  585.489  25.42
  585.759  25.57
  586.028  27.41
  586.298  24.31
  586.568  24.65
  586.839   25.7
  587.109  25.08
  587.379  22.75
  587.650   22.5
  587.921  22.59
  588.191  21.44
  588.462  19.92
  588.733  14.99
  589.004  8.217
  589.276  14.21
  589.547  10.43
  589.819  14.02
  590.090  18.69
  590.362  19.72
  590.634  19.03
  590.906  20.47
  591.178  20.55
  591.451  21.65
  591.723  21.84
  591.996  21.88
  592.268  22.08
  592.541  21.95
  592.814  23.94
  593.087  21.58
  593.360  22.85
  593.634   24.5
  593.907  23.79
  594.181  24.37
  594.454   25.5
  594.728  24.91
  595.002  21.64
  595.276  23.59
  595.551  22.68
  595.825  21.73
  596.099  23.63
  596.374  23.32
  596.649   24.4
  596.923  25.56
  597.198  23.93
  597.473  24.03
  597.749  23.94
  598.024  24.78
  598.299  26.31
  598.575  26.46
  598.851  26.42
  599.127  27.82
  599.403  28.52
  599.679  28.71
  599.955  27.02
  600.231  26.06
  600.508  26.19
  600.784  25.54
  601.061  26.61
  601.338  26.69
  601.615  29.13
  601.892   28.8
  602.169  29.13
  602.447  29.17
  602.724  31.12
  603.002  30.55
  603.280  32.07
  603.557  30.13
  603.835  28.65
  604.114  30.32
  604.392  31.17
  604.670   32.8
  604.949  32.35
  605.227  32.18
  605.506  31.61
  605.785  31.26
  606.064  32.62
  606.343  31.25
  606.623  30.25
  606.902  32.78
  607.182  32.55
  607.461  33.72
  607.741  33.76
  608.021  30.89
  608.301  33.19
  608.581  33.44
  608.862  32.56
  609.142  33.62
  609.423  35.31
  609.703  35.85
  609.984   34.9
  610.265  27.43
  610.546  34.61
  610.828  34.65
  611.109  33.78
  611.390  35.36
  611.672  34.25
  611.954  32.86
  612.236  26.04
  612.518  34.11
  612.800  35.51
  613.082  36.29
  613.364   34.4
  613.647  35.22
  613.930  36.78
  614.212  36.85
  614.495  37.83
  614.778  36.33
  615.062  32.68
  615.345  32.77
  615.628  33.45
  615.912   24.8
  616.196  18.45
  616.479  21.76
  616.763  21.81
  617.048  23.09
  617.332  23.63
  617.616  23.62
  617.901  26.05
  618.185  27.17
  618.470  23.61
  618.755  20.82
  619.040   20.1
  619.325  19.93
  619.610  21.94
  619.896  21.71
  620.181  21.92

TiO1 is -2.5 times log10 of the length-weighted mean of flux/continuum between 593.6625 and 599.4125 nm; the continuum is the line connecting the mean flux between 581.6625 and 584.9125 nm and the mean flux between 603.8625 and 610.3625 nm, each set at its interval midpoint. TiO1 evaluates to 0.27 mag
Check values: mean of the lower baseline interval 30.6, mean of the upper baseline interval 32.4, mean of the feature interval 24.5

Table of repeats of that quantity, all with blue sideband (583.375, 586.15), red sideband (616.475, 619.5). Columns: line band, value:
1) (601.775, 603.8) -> -0.17 mag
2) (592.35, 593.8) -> 0.19 mag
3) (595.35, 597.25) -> 0.14 mag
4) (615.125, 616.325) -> -0.19 mag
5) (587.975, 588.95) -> 0.48 mag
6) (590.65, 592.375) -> 0.29 mag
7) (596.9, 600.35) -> 0.01 mag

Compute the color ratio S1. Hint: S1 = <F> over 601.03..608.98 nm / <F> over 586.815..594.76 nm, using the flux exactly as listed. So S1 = 1.5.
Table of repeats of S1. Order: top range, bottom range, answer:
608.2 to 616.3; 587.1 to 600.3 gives 1.49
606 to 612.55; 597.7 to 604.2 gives 1.18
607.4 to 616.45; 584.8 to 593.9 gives 1.55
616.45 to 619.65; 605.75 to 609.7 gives 0.70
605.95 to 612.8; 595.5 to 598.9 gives 1.35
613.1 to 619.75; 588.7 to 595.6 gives 1.36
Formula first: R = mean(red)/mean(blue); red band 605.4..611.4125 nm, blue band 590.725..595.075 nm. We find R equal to 1.45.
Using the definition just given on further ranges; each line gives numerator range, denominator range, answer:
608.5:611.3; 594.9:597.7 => 1.43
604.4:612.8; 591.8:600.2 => 1.34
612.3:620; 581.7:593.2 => 1.19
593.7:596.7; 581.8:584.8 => 0.76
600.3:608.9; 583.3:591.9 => 1.35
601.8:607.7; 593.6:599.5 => 1.27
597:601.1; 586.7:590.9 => 1.40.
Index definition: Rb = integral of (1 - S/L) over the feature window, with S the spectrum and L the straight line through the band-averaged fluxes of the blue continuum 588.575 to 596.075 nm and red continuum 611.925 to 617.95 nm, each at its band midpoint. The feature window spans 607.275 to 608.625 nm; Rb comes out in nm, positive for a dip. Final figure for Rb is -0.29 nm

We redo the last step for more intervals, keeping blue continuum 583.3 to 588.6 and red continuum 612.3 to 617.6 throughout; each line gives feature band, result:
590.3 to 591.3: 0.26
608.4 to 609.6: -0.16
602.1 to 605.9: -0.25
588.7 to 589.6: 0.51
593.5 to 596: 0.36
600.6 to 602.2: 0.06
